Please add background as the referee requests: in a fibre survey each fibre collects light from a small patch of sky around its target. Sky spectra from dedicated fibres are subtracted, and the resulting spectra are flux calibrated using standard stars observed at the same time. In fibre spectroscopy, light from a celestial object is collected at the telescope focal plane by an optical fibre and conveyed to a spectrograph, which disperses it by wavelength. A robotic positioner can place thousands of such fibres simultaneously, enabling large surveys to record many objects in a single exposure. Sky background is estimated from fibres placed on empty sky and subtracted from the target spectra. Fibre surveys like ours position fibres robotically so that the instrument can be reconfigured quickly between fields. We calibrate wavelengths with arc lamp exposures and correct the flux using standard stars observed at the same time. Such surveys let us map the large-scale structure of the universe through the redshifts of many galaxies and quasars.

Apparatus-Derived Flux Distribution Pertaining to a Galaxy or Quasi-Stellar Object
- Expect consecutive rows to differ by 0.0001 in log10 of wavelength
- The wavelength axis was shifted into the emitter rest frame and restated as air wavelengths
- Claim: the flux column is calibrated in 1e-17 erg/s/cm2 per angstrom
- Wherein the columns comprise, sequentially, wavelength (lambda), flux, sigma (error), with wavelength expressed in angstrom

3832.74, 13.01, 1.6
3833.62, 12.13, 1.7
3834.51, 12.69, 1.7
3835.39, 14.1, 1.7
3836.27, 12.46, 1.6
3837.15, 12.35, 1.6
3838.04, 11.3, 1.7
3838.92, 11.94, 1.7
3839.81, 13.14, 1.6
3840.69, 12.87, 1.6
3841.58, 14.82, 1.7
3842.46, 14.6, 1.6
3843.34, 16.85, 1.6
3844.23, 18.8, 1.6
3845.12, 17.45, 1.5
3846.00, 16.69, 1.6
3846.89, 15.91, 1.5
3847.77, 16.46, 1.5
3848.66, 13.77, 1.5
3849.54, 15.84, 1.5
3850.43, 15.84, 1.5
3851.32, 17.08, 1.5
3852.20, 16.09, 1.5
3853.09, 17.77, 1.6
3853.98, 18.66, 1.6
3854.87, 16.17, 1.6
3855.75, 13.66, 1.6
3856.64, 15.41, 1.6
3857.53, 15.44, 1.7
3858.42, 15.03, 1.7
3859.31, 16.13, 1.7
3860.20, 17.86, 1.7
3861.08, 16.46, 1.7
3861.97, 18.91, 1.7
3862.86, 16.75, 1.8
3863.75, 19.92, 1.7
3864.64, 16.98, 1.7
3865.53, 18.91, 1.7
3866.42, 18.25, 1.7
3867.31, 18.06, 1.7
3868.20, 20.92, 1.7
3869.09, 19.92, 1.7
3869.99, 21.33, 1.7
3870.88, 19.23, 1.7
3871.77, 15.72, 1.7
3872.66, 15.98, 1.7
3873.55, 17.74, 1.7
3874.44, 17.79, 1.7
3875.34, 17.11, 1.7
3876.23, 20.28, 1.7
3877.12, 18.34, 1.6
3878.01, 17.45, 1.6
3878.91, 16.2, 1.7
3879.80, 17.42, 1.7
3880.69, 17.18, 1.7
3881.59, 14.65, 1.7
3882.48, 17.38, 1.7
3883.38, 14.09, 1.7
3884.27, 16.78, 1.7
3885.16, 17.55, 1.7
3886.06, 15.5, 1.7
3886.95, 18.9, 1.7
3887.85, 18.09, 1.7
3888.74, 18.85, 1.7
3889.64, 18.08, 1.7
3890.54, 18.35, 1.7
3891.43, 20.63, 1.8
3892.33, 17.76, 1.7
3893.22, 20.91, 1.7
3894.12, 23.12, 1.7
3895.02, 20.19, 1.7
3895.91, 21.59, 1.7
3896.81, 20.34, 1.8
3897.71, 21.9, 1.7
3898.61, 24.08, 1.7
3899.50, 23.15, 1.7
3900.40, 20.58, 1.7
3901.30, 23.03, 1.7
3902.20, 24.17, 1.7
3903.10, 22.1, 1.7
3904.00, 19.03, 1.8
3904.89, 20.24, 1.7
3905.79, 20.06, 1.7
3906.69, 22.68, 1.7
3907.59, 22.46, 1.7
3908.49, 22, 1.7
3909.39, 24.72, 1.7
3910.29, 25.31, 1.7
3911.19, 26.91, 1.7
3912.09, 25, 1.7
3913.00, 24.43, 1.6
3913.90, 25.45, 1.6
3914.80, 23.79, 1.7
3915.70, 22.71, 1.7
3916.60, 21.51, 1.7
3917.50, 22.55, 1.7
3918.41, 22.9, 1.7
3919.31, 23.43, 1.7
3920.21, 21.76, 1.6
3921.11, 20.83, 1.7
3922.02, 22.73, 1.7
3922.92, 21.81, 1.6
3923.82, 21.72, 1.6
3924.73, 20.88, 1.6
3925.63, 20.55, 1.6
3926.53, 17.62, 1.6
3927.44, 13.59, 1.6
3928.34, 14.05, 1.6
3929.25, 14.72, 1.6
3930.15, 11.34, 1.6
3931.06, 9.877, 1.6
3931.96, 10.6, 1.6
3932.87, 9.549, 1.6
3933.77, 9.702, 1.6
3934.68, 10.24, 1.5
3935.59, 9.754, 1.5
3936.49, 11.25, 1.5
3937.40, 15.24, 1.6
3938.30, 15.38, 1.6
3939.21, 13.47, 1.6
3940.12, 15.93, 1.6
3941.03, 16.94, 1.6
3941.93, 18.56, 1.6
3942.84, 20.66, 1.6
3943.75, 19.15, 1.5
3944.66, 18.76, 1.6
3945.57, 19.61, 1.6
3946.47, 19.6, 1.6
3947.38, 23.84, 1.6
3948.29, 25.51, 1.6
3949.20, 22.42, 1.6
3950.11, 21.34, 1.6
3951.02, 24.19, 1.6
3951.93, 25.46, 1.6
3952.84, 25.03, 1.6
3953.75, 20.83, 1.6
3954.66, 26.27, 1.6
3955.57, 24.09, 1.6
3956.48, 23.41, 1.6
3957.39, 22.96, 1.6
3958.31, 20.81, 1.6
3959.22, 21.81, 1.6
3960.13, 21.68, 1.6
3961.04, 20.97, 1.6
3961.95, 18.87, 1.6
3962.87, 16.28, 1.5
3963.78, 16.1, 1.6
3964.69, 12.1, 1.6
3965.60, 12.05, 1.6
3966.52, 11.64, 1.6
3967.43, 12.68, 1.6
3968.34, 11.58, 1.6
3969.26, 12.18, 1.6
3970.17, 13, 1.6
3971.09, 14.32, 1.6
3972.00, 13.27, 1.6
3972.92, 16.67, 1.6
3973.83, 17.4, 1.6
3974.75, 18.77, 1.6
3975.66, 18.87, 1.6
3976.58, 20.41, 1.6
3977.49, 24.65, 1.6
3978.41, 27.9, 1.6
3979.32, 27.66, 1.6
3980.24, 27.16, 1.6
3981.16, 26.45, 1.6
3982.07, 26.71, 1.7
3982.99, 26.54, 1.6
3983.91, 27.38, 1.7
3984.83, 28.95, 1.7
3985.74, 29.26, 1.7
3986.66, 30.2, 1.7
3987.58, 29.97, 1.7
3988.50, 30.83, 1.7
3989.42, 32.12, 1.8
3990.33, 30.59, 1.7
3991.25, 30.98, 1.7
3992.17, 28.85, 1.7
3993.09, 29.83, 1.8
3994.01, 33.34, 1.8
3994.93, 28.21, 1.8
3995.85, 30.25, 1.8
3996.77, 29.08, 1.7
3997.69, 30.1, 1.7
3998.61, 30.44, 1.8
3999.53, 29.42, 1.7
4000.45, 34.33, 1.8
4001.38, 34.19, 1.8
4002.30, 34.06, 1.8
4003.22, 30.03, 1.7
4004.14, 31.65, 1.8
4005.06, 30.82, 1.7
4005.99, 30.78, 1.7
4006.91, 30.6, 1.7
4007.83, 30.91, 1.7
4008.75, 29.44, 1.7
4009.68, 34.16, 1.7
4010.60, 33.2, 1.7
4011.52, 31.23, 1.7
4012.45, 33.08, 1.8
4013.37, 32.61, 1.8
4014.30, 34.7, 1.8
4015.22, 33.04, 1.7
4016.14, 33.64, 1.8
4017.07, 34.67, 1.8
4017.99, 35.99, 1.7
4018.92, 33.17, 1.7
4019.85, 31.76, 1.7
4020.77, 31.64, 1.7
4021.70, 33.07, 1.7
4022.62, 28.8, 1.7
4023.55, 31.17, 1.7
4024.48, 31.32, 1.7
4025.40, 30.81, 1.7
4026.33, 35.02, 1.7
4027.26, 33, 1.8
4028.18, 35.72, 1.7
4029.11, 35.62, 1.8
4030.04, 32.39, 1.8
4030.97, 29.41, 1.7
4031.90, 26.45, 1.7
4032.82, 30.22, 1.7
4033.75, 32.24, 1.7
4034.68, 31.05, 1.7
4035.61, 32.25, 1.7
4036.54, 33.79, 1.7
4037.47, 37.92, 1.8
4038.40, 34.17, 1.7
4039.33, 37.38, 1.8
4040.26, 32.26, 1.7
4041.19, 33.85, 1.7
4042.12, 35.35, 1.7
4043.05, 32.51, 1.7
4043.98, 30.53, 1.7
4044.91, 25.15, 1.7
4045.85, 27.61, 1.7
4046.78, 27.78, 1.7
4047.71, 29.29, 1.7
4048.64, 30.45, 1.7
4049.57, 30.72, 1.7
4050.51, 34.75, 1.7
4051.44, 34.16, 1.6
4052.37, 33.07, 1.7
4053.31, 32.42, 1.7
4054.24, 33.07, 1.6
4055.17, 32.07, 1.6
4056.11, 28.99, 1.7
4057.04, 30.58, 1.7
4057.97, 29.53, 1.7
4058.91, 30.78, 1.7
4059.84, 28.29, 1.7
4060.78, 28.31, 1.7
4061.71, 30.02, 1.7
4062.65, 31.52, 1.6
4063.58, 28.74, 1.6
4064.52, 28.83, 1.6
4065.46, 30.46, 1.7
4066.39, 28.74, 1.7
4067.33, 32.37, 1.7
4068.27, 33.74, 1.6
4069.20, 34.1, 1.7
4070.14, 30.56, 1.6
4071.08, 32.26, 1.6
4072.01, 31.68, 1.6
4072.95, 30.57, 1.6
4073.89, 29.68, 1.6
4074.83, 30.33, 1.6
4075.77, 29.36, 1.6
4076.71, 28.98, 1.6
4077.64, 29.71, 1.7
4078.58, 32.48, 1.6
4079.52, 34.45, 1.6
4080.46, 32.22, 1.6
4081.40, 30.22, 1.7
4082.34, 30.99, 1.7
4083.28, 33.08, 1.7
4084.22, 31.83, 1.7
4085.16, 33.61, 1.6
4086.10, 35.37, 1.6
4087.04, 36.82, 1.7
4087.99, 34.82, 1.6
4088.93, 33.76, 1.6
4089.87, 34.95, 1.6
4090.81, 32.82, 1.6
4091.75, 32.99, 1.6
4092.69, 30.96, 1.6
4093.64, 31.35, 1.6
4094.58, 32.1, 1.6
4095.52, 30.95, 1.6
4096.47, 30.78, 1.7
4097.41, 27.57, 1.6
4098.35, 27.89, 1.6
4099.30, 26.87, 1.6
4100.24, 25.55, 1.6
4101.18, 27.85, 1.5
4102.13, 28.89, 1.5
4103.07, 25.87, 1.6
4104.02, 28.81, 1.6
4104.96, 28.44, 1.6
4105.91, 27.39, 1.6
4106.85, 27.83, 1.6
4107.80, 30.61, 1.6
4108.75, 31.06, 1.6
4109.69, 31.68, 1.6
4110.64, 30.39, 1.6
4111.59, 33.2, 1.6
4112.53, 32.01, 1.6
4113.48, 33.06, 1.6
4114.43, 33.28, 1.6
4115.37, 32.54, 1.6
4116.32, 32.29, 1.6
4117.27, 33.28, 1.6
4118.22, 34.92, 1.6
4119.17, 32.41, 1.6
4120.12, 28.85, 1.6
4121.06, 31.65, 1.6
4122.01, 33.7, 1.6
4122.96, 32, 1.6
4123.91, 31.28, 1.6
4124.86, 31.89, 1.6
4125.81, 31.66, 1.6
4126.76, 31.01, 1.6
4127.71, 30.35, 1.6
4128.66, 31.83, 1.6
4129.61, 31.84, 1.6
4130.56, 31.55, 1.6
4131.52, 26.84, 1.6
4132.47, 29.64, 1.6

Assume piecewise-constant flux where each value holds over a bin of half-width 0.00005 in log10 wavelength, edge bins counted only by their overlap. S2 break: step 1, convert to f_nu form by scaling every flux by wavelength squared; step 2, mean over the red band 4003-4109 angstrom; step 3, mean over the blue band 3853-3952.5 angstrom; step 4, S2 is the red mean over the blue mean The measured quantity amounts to 1.79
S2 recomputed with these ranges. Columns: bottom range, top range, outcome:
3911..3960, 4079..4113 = 1.72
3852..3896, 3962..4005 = 1.46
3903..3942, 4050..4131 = 1.82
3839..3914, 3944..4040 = 1.54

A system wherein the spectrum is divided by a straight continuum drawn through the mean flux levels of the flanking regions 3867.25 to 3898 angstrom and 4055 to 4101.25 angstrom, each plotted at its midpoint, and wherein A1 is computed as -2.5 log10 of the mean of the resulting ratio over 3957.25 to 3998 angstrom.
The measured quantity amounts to 0.083 mag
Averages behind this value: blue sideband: 18.4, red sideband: 31.1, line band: 22.9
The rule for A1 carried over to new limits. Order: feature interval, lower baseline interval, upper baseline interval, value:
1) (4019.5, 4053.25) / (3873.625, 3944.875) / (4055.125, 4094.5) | -0.12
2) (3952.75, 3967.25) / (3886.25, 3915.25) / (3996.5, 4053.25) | 0.34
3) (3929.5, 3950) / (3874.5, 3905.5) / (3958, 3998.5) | 0.33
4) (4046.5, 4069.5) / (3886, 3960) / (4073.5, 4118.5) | -0.08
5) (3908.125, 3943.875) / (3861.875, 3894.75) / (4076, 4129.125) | 0.13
